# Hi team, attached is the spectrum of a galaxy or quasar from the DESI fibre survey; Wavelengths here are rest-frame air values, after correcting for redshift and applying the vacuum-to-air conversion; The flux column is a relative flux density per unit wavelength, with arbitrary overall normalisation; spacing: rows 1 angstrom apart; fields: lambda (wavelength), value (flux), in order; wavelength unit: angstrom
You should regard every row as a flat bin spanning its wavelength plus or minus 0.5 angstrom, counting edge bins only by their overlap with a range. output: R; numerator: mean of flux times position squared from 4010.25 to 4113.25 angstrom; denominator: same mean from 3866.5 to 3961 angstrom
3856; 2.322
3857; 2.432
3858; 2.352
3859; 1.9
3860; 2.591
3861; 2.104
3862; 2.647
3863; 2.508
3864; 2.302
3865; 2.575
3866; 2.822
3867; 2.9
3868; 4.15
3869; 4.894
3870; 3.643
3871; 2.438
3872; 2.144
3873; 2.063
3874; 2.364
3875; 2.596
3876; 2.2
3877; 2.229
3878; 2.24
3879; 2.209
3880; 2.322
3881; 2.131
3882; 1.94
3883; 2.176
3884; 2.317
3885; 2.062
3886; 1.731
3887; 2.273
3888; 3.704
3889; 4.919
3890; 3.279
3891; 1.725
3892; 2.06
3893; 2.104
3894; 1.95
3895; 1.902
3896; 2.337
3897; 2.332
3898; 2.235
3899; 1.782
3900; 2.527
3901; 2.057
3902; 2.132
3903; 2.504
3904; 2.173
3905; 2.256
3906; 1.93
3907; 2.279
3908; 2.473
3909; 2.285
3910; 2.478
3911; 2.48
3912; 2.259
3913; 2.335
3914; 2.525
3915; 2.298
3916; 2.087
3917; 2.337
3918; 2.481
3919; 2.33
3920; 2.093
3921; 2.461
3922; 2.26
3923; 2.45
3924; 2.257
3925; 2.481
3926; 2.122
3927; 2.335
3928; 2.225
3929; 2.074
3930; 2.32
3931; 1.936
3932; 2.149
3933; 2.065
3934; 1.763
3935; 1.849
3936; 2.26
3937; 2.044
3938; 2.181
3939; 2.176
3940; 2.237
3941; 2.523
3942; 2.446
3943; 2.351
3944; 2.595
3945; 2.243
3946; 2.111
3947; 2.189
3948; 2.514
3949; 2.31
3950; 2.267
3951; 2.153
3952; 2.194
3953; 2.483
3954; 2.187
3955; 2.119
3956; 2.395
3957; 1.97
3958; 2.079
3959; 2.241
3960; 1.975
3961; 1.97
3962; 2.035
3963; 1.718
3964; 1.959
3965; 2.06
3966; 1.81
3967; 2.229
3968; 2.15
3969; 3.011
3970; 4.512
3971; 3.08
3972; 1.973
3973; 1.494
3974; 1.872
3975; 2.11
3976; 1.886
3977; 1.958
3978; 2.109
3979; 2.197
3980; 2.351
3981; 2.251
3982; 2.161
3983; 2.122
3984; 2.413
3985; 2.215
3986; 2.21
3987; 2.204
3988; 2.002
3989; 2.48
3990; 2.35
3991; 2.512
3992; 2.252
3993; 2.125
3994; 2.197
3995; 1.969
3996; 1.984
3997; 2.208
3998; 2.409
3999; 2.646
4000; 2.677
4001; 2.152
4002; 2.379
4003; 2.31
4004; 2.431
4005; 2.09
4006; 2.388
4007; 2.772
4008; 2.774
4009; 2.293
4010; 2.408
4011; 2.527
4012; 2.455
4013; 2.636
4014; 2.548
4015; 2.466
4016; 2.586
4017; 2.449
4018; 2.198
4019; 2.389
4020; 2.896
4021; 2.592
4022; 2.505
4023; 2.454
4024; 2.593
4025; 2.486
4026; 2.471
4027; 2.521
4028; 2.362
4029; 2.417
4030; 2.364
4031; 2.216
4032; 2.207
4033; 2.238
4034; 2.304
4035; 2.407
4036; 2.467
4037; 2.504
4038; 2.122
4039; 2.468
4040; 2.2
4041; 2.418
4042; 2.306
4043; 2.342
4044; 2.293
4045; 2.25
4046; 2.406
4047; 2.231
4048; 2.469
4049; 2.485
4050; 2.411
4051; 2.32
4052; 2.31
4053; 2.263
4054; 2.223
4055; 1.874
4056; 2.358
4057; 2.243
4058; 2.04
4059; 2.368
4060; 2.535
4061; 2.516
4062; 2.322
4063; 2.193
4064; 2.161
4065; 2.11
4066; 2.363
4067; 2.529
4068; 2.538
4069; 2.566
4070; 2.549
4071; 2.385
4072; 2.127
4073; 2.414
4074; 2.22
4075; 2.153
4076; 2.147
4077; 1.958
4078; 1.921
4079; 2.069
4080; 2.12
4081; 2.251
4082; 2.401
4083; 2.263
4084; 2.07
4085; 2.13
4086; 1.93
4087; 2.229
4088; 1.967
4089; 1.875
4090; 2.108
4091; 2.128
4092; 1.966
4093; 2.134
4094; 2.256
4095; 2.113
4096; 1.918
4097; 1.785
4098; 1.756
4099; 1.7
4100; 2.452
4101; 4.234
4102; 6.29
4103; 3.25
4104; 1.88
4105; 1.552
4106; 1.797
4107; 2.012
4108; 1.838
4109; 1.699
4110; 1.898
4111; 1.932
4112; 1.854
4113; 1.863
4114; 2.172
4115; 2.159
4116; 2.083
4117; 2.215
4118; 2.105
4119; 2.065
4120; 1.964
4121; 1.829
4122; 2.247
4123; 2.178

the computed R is 1.06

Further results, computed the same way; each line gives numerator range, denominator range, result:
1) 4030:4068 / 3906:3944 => 1.09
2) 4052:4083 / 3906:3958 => 1.07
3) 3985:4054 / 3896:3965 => 1.12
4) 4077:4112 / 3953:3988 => 1.07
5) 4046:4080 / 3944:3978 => 1.08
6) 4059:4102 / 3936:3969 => 1.10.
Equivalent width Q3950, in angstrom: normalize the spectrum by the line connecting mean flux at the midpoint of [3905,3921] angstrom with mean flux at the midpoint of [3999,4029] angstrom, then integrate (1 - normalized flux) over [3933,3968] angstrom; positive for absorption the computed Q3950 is 3.10 angstrom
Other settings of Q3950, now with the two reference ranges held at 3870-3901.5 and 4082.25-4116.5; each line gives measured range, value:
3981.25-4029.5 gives -2.4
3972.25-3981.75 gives 1.1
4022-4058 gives -1.4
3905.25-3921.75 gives 0.1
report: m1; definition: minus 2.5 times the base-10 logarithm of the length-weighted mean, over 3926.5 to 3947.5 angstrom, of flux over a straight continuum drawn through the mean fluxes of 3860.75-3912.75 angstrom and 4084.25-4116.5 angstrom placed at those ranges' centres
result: 0.100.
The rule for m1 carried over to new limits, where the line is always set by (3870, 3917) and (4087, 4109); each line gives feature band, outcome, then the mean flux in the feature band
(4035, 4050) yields -0.02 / 2.36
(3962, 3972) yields -0.06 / 2.45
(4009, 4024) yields -0.08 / 2.5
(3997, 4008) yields -0.05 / 2.43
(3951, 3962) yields 0.09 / 2.16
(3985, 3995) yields 0.04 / 2.24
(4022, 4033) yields -0.04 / 2.41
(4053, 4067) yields 0.03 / 2.26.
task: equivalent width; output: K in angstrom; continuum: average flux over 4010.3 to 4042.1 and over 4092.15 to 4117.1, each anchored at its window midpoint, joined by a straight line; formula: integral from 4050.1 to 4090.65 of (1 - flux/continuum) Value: 1.94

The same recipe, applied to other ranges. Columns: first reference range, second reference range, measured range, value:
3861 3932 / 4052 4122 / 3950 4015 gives 1.36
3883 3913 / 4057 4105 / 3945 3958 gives 0.63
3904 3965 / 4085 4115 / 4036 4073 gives -1.77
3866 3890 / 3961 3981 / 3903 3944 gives 3.47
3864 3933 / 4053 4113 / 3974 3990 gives 1.11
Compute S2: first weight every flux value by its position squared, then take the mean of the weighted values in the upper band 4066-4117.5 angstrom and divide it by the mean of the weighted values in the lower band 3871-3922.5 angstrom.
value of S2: 1.06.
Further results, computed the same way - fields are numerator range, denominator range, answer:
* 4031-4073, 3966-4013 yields 1.03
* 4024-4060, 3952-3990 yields 1.09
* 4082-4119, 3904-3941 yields 1.08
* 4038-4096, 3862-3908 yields 0.99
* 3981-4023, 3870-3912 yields 1.07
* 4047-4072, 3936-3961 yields 1.10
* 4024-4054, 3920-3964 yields 1.12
